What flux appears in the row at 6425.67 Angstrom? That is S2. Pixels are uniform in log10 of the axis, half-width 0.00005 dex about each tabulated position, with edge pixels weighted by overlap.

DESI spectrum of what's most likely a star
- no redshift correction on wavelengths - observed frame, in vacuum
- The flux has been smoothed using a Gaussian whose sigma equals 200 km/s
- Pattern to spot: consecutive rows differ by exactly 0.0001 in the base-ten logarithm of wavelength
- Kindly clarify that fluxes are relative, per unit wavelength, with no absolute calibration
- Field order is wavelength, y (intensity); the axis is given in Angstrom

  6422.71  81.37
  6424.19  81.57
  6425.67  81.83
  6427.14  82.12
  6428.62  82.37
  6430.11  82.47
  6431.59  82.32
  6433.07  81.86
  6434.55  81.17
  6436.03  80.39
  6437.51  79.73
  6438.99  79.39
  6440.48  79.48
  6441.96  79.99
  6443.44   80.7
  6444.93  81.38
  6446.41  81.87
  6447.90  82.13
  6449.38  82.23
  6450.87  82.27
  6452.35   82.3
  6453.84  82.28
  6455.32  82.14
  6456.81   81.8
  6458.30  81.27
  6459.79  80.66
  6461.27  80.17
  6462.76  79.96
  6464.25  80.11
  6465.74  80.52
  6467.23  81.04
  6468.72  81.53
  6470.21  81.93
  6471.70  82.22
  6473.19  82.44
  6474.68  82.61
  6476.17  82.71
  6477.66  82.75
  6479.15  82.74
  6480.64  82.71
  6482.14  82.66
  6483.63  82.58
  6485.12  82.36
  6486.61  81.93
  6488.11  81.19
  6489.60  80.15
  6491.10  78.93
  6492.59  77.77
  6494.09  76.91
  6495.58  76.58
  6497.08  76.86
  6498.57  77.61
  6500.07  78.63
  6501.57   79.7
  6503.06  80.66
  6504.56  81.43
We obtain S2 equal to 81.83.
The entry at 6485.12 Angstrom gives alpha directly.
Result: 82.36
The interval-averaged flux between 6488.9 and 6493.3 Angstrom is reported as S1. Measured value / 78.9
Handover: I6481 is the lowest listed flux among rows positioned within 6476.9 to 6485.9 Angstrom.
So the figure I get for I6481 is 82.36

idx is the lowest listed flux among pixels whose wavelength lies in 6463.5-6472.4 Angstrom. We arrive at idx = 80.11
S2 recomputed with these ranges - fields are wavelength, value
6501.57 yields 79.7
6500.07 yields 78.63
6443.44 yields 80.7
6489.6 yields 80.15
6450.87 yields 82.27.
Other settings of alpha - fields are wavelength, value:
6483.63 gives 82.58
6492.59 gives 77.77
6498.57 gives 77.61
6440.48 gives 79.48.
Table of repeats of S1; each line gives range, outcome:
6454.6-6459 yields 81.6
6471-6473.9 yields 82.3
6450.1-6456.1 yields 82.2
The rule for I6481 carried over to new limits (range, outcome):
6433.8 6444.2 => 79.39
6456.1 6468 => 79.96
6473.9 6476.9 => 82.61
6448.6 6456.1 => 82.14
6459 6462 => 80.17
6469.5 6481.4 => 81.93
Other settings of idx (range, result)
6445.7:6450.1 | 81.87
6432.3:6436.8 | 80.39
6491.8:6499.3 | 76.58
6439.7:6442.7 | 79.48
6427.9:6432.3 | 82.32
